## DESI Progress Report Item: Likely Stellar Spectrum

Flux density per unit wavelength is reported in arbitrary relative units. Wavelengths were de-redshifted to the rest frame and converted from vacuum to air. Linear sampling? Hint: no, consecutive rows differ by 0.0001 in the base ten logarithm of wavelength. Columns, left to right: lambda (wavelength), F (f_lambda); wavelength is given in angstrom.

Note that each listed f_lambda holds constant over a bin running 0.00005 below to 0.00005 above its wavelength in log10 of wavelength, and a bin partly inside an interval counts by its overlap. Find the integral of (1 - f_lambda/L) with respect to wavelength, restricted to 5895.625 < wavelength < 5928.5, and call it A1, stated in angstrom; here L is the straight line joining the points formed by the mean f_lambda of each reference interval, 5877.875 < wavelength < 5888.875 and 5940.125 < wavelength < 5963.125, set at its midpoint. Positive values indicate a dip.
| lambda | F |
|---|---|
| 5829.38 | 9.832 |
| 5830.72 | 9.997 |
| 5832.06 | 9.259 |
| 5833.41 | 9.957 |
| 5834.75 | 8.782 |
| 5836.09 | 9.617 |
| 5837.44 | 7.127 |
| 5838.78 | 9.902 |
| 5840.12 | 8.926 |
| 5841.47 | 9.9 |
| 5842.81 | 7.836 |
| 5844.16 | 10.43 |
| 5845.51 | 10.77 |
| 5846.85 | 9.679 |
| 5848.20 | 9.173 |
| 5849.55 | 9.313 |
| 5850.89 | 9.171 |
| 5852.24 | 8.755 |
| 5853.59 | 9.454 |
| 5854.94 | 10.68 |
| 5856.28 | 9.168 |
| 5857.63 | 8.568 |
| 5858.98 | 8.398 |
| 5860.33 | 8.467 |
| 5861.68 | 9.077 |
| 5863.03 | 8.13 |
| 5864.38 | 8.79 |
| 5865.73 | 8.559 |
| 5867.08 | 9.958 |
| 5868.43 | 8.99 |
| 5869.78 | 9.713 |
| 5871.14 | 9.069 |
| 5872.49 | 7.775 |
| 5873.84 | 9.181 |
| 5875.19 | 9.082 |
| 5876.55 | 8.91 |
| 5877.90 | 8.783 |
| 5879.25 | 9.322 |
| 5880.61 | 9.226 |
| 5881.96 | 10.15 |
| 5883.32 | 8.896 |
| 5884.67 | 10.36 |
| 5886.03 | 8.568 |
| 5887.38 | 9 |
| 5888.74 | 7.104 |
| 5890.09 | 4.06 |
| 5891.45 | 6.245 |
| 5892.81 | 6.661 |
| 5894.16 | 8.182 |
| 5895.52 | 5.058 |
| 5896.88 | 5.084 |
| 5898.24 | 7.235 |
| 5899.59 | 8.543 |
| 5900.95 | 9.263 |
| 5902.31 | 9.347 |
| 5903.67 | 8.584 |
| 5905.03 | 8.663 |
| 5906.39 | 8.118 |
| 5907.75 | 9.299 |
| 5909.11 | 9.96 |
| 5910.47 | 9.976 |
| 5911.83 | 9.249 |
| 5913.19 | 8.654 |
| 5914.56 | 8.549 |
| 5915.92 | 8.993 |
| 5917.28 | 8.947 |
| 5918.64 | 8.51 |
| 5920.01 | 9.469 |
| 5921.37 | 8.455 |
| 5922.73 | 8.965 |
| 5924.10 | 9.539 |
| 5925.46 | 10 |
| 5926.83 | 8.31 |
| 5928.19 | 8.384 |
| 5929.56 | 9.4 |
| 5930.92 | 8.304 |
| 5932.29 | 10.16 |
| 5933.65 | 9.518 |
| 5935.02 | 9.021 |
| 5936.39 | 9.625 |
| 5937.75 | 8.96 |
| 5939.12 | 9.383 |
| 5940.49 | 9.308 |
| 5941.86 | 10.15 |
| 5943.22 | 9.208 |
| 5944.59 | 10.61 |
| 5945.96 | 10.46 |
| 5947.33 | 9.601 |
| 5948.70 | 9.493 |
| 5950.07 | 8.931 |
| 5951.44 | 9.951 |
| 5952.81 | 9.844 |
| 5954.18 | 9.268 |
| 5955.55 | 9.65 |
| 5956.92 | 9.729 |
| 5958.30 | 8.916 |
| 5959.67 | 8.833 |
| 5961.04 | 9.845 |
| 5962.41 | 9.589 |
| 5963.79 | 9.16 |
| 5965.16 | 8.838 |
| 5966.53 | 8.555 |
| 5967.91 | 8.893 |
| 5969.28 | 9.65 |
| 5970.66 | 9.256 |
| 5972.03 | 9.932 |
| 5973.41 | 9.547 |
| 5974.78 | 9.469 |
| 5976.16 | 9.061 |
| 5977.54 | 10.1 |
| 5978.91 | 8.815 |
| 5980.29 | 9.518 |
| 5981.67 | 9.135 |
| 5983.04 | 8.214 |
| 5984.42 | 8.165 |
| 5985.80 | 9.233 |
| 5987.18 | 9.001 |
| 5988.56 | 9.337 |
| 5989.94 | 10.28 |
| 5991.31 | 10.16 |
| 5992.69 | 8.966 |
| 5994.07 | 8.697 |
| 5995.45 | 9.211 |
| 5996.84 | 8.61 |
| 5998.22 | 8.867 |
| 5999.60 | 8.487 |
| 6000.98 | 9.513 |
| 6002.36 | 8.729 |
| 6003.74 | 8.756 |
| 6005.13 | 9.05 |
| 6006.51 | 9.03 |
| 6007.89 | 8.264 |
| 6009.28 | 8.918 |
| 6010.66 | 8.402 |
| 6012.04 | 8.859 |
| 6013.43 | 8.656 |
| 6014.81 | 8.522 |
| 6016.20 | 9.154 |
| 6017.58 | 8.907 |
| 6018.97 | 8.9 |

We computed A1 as 2.31 angstrom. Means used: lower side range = 9.15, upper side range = 9.61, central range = 8.69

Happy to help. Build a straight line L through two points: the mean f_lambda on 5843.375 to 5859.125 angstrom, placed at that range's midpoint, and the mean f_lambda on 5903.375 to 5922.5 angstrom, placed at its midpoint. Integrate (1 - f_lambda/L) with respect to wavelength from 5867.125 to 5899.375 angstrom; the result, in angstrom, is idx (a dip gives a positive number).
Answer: 3.7 angstrom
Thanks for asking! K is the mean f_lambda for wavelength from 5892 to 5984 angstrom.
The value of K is 9.04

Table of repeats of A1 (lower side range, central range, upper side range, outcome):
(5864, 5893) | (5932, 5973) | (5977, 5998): -2.3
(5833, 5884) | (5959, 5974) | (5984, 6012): -0.4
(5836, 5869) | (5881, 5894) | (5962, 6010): 1.7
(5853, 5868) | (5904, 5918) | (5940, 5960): 0.5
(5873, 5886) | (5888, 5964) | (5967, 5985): 3.4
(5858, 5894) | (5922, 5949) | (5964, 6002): -1.6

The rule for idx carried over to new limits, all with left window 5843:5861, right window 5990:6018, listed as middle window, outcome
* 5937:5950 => -0.80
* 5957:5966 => -0.18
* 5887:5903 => 3.66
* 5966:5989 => -0.45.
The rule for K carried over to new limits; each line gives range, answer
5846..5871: 9.12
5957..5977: 9.27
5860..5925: 8.56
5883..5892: 7.73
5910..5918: 9.04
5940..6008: 9.29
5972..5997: 9.23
